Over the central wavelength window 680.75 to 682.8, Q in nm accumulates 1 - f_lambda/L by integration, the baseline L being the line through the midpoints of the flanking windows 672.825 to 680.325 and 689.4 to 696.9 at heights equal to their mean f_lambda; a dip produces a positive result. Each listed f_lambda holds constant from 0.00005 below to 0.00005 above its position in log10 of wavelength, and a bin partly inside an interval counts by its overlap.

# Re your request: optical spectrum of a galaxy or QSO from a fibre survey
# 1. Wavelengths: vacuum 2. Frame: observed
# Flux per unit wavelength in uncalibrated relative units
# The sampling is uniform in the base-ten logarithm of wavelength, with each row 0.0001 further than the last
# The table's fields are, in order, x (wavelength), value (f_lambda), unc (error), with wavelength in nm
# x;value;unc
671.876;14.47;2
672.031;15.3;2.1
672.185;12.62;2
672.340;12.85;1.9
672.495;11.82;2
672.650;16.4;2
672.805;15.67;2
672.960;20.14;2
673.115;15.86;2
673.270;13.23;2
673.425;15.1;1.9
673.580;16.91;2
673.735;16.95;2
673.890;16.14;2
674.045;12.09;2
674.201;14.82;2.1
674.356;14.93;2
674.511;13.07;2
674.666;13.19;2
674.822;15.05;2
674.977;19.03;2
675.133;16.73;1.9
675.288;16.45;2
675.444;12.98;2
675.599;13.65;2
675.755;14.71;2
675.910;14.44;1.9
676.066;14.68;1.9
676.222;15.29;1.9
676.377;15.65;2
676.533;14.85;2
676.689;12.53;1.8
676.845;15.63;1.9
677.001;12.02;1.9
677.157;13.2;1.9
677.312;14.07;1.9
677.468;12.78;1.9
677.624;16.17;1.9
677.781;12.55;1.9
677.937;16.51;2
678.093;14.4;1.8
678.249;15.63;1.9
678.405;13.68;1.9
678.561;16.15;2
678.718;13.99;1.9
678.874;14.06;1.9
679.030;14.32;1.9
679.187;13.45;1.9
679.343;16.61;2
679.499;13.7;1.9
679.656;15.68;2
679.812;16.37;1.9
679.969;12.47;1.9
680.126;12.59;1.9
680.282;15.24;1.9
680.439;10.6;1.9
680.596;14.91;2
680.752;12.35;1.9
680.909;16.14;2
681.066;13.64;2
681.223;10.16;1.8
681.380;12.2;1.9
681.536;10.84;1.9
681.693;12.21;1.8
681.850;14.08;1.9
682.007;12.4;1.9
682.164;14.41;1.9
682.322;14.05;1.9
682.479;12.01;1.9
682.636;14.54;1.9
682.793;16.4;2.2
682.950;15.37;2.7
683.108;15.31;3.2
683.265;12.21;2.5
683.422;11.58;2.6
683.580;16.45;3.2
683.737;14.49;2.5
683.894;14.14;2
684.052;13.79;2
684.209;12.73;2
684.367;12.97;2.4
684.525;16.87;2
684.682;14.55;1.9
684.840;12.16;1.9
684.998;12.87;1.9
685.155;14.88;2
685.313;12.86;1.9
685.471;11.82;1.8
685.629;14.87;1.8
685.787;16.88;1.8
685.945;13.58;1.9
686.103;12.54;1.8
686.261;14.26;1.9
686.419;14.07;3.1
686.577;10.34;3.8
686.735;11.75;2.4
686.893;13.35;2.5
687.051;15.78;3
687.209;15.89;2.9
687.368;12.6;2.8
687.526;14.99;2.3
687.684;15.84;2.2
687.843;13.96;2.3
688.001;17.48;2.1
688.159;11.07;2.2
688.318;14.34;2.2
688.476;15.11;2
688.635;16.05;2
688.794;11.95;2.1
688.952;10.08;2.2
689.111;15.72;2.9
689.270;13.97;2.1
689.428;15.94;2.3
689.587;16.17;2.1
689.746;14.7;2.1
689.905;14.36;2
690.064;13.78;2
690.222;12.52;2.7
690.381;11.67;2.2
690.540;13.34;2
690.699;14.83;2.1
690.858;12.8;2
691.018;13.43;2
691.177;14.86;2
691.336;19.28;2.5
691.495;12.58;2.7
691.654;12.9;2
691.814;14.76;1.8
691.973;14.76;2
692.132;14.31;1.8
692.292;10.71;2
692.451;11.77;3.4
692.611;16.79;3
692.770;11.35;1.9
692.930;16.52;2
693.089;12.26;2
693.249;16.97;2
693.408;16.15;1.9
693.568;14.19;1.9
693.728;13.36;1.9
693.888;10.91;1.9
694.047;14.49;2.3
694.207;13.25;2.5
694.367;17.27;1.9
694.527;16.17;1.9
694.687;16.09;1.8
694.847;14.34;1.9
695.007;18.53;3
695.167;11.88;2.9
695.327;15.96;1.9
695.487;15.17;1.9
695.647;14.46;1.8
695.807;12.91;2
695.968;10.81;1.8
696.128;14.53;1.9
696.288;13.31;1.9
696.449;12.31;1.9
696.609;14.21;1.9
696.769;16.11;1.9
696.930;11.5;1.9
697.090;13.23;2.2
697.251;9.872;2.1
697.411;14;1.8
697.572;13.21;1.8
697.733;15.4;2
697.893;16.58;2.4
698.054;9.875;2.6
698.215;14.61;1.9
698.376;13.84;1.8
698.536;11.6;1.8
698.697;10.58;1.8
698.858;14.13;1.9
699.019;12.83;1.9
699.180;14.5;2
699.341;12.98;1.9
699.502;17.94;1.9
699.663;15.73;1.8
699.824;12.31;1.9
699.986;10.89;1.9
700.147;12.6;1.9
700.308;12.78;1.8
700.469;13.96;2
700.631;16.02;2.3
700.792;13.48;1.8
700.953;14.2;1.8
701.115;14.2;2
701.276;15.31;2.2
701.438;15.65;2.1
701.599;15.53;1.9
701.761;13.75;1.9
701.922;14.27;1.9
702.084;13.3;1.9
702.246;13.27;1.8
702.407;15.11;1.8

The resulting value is 0.20 nm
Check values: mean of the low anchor 14.8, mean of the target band 13.2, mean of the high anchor 14.2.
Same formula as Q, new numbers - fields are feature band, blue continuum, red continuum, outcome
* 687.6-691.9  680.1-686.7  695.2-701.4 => -0.19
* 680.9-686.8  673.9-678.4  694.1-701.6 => 0.32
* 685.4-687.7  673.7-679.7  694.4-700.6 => 0.06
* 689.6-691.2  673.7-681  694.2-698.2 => 0.06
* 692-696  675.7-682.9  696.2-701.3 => -0.19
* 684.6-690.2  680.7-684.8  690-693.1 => -0.11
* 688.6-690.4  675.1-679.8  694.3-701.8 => 0.04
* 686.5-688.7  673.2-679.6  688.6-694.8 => 0.02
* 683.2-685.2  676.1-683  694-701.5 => 0.02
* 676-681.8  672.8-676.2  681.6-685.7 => 0.24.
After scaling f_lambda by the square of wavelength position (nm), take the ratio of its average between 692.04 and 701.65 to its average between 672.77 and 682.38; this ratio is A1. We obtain 1.0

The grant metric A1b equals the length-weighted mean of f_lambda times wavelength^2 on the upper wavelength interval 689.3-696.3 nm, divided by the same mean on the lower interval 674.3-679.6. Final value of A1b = 1.02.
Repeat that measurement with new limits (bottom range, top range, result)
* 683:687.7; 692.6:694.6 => 1.07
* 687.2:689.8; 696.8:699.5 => 0.94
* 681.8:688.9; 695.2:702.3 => 1.02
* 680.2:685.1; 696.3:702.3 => 1.06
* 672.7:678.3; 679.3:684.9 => 0.94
